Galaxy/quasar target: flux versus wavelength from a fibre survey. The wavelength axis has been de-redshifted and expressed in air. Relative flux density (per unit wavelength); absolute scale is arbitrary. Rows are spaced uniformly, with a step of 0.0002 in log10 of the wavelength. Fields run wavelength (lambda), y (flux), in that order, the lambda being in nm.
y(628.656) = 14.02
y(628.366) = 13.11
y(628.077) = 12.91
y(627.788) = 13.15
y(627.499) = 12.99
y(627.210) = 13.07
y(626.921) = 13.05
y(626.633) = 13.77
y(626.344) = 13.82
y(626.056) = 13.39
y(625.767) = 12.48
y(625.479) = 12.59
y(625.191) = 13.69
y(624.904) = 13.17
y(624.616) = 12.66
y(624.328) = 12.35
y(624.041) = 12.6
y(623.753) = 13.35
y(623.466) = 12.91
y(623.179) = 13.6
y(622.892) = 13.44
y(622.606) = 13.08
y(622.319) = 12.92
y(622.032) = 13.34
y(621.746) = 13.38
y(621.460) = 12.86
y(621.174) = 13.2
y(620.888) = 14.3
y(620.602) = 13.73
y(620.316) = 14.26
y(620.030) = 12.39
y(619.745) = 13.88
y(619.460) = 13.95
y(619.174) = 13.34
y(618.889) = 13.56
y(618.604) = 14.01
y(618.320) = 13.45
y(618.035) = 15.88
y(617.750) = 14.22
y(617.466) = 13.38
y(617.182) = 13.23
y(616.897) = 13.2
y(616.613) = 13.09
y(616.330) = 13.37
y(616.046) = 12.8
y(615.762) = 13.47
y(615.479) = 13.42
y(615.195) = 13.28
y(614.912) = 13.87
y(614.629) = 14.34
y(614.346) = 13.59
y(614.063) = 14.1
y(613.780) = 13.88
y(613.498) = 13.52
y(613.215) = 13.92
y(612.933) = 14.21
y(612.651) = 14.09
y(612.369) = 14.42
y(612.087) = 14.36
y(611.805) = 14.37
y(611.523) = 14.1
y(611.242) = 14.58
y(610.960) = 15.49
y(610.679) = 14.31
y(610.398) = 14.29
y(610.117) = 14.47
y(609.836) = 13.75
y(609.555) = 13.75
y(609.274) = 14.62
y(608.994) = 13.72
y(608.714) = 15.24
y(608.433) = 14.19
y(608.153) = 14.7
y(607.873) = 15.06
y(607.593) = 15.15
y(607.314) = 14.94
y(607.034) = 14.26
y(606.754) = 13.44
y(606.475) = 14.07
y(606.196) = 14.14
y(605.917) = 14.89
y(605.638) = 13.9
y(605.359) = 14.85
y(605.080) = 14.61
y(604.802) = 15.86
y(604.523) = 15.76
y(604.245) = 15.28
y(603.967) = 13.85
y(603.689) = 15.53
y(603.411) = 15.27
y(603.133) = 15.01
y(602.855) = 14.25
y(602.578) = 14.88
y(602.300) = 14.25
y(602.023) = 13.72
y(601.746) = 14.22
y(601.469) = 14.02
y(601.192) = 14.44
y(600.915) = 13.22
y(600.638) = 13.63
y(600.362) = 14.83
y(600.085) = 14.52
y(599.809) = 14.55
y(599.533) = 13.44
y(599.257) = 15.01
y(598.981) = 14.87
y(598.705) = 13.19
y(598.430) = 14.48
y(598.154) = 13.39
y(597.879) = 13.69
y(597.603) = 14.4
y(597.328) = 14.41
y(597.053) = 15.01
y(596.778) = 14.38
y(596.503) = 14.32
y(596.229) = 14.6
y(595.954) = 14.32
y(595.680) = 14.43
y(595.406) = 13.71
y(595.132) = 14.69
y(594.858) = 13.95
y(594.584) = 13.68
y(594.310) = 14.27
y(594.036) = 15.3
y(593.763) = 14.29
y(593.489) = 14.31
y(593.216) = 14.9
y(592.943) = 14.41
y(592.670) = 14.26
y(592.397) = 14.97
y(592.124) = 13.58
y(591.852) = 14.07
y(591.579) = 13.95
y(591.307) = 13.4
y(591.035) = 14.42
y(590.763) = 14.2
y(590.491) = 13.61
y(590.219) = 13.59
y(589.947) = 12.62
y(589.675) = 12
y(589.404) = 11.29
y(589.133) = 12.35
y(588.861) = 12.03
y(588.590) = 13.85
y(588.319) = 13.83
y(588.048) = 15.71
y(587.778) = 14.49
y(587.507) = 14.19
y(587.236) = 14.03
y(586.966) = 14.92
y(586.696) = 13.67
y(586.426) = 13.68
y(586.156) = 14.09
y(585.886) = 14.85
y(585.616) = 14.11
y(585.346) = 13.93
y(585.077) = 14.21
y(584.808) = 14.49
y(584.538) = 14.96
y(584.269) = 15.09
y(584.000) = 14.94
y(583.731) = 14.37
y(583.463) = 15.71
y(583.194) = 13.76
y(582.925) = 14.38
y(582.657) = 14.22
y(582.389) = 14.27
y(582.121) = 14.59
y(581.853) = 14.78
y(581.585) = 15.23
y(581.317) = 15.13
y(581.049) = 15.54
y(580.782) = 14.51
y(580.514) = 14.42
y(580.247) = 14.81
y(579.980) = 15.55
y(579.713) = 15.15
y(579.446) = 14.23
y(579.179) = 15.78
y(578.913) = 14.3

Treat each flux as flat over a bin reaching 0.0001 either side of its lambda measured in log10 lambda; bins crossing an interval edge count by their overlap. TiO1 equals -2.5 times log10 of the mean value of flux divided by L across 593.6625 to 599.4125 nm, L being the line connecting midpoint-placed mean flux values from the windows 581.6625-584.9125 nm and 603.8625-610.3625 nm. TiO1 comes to 0.02 mag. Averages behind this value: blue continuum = 14.6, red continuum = 14.5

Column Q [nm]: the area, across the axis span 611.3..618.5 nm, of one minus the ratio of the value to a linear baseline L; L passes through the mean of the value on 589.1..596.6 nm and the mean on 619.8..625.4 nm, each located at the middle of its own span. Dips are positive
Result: -0.23 nm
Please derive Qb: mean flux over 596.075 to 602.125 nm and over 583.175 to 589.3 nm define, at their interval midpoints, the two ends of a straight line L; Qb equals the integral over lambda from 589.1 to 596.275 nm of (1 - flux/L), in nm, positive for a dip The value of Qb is 0.15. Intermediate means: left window 14.2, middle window 13.9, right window 14.2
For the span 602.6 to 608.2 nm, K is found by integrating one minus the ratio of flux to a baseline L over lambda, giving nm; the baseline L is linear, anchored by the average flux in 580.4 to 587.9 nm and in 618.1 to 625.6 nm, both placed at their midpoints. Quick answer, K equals -0.36 nm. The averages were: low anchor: 14.5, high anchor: 13.3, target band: 14.7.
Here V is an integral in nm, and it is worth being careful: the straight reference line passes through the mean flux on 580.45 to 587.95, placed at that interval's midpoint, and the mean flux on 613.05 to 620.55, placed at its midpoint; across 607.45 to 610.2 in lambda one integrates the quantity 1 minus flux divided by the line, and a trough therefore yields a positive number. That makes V -0.12 nm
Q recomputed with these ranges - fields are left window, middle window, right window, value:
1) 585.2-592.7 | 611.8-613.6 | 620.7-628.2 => -0.10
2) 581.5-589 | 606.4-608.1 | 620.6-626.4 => -0.10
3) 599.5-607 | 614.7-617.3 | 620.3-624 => 0.07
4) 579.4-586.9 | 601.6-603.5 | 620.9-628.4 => -0.08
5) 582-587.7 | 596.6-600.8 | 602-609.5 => 0.09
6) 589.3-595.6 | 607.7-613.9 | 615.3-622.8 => -0.31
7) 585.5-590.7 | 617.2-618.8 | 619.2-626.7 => -0.09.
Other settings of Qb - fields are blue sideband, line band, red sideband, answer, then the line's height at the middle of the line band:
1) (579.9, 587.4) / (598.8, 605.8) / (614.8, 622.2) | -0.26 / 14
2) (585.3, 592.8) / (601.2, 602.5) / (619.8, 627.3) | -0.05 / 13.6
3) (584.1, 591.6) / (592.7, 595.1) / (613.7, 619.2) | -0.10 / 13.8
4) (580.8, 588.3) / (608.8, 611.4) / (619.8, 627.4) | -0.13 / 13.7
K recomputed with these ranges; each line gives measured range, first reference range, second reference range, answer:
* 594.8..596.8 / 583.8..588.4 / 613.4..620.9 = -0.02 nm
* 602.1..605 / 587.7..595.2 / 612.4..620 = -0.25 nm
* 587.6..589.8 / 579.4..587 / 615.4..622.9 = 0.19 nm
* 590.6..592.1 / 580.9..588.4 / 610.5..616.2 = 0.05 nm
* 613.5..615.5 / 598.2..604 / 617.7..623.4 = 0.01 nm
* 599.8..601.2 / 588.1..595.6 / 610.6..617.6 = -0.03 nm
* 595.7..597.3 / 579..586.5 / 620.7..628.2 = -0.04 nm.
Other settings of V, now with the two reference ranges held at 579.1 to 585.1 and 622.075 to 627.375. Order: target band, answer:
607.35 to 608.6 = -0.093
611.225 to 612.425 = -0.064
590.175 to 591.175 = 0.032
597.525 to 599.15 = 0.016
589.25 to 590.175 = 0.150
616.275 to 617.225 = 0.015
